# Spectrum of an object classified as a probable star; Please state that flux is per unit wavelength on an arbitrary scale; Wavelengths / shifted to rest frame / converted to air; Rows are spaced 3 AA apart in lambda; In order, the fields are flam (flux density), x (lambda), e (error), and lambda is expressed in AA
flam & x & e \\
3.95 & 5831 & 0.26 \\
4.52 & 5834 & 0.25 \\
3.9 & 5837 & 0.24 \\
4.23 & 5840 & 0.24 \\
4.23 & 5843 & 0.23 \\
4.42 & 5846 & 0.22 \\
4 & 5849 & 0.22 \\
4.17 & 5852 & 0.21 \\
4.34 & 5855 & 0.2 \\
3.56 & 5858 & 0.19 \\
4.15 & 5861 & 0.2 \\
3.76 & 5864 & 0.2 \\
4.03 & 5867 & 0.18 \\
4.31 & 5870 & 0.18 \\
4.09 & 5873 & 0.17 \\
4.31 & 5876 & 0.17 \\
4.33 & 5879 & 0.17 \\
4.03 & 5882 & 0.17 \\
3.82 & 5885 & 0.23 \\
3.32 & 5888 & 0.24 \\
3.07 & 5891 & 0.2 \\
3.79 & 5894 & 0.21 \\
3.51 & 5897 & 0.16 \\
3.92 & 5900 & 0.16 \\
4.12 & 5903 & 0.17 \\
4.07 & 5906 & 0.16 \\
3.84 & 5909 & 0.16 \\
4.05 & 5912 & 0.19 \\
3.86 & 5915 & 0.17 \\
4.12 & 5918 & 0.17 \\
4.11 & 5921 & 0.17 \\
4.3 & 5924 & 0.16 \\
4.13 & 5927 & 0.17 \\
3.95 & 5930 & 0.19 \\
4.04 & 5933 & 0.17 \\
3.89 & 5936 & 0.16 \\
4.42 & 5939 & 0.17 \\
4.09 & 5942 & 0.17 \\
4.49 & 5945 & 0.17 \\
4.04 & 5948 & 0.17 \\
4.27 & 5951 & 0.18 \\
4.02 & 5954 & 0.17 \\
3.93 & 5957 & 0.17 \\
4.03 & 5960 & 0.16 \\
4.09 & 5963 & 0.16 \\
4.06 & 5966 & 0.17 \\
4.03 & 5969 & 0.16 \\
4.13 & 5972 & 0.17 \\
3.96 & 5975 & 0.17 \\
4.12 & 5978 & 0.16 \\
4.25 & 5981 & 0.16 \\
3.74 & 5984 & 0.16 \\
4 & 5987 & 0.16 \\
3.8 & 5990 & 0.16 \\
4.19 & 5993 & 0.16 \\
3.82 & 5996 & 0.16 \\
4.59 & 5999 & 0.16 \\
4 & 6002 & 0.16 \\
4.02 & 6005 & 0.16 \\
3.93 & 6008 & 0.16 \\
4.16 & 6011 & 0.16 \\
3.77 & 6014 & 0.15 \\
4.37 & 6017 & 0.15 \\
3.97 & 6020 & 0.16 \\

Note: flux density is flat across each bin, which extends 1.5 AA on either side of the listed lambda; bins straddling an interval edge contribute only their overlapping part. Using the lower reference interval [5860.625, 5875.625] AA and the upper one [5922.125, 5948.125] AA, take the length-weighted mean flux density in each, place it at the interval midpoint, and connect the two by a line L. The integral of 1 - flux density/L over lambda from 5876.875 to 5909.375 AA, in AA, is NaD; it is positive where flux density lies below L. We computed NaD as 2.4 AA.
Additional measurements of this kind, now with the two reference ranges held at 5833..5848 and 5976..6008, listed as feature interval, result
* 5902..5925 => 0.53 AA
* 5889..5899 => 1.68 AA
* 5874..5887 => 0.31 AA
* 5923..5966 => -0.09 AA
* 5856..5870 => 0.91 AA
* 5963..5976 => 0.07 AA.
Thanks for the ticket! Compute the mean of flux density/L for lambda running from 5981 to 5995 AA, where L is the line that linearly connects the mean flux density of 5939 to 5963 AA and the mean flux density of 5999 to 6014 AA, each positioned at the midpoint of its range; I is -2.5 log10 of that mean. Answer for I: 0.03 mag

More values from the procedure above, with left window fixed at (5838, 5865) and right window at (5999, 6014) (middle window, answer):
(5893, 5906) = 0.061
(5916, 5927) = -0.020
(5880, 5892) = 0.135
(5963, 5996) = 0.012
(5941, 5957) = -0.023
